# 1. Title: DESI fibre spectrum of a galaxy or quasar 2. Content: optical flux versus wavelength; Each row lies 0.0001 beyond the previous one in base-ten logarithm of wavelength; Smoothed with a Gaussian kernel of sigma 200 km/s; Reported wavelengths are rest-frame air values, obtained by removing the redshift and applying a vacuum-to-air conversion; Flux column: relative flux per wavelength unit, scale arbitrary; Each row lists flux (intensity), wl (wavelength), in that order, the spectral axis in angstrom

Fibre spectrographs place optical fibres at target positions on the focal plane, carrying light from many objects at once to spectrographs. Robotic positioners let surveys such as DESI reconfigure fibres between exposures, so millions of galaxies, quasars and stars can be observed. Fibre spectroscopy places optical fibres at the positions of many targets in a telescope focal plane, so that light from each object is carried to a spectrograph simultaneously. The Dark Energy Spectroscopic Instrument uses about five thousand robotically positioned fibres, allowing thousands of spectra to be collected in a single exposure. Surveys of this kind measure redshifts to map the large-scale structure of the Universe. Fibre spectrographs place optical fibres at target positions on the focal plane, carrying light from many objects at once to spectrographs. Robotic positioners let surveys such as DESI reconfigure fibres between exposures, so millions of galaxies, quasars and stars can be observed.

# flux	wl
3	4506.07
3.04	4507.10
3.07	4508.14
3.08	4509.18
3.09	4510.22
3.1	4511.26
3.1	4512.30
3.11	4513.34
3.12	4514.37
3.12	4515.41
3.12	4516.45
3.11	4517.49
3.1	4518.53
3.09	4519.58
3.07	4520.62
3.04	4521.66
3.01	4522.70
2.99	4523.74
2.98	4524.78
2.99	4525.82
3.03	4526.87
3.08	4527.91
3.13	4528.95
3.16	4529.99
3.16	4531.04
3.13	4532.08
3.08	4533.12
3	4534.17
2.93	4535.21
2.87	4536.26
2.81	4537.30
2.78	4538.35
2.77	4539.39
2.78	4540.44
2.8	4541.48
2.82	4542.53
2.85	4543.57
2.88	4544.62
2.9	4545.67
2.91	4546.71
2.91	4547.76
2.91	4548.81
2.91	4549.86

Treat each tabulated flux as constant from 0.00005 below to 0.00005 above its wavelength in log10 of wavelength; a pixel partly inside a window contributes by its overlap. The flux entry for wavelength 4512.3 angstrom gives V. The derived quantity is 3.1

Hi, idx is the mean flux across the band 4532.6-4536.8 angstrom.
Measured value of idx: 2.97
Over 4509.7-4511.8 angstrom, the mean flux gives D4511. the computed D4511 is 3.09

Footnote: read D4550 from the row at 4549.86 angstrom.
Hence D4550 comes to 2.91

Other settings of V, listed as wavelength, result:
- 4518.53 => 3.1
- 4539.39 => 2.77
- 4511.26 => 3.1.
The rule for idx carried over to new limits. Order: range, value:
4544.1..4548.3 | 2.9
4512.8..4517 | 3.12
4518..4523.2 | 3.06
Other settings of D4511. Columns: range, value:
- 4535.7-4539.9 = 2.81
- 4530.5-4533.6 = 3.12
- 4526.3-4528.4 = 3.05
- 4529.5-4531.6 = 3.15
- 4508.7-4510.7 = 3.08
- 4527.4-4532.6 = 3.13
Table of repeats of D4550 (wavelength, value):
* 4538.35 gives 2.78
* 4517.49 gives 3.11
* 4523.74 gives 2.99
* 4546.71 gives 2.91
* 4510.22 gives 3.09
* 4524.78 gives 2.98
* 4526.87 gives 3.03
